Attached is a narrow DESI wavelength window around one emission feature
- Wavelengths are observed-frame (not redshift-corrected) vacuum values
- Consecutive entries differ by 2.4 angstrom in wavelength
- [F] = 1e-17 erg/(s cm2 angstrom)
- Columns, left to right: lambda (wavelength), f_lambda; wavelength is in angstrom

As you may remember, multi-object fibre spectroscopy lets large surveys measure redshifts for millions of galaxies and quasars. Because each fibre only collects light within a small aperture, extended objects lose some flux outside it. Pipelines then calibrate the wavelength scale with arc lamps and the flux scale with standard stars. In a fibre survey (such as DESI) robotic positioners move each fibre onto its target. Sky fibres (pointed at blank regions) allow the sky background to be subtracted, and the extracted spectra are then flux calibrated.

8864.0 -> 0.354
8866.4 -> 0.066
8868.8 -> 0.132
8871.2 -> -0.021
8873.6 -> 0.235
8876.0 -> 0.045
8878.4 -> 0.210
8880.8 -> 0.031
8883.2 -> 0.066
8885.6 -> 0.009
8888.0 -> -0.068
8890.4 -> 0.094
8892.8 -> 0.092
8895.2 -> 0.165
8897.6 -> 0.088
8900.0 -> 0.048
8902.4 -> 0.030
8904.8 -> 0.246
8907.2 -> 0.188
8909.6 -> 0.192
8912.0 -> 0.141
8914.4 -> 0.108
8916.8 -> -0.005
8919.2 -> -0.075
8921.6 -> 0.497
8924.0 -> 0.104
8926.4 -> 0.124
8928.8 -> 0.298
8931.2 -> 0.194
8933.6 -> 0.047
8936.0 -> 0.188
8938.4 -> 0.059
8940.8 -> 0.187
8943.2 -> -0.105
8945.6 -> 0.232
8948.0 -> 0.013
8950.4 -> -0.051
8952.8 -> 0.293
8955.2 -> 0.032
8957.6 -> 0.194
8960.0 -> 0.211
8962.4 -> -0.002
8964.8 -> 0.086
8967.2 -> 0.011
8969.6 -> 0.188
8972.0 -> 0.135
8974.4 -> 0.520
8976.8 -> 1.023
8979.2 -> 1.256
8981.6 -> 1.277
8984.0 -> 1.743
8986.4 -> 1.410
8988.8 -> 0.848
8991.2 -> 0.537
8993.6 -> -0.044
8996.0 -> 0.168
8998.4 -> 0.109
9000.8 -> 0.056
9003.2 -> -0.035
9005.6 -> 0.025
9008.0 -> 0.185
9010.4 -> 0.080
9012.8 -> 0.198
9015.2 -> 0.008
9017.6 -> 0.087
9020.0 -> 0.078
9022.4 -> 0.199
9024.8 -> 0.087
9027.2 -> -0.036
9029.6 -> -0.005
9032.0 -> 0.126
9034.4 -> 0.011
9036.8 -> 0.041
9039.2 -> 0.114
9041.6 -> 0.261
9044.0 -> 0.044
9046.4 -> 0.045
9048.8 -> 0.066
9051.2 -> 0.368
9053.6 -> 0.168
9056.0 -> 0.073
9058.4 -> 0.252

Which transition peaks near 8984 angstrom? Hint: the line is [O II]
